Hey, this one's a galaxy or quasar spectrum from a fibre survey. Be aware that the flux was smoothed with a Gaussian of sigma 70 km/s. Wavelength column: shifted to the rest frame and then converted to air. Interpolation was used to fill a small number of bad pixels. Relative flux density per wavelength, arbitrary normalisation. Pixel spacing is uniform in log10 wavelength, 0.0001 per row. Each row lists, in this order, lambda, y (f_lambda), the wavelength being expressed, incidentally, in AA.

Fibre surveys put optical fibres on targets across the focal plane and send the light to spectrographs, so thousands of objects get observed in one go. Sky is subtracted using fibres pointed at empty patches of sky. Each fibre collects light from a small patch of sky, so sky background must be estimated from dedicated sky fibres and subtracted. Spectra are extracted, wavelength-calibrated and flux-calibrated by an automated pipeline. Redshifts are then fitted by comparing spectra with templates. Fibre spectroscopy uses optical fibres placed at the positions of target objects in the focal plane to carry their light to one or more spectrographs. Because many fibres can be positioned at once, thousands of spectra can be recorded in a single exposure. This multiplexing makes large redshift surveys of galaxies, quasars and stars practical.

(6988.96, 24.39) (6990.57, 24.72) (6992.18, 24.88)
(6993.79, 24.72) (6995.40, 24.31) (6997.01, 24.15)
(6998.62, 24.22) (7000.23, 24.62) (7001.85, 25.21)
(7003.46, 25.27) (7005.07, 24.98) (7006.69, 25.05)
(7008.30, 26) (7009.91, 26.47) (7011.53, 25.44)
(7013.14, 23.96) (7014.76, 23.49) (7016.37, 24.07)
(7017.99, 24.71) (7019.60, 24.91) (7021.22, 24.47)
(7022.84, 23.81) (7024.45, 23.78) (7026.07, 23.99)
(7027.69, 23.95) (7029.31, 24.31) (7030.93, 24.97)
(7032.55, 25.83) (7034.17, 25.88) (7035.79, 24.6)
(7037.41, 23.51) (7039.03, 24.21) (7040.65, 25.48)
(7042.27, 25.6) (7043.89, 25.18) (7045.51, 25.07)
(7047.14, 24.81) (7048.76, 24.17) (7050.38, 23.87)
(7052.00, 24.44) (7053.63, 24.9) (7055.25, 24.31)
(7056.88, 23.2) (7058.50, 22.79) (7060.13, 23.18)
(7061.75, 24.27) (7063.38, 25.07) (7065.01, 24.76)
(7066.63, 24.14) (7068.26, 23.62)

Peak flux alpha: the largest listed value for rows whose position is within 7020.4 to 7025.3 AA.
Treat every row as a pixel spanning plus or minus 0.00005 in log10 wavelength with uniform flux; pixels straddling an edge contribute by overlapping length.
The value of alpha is 24.47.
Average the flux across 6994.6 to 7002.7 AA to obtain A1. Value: 24.5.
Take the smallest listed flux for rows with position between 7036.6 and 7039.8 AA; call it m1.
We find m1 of 23.51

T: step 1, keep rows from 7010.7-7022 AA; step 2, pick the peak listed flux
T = 25.44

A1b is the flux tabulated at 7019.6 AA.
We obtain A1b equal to 24.91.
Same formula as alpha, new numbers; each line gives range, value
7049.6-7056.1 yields 24.9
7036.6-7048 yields 25.6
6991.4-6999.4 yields 24.88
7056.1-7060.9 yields 23.2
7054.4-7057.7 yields 24.31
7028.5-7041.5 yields 25.88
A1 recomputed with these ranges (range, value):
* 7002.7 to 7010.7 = 25.6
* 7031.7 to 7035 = 25.8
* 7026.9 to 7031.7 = 24.4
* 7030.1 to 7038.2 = 25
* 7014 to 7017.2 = 23.8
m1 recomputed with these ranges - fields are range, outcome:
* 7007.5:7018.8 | 23.49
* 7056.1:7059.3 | 22.79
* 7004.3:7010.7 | 24.98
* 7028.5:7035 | 24.31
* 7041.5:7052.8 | 23.87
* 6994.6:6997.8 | 24.15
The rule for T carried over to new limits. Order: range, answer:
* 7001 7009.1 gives 26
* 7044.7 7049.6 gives 25.07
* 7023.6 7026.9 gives 23.99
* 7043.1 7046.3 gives 25.18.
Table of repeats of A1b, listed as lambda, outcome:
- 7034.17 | 25.88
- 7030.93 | 24.97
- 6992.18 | 24.88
